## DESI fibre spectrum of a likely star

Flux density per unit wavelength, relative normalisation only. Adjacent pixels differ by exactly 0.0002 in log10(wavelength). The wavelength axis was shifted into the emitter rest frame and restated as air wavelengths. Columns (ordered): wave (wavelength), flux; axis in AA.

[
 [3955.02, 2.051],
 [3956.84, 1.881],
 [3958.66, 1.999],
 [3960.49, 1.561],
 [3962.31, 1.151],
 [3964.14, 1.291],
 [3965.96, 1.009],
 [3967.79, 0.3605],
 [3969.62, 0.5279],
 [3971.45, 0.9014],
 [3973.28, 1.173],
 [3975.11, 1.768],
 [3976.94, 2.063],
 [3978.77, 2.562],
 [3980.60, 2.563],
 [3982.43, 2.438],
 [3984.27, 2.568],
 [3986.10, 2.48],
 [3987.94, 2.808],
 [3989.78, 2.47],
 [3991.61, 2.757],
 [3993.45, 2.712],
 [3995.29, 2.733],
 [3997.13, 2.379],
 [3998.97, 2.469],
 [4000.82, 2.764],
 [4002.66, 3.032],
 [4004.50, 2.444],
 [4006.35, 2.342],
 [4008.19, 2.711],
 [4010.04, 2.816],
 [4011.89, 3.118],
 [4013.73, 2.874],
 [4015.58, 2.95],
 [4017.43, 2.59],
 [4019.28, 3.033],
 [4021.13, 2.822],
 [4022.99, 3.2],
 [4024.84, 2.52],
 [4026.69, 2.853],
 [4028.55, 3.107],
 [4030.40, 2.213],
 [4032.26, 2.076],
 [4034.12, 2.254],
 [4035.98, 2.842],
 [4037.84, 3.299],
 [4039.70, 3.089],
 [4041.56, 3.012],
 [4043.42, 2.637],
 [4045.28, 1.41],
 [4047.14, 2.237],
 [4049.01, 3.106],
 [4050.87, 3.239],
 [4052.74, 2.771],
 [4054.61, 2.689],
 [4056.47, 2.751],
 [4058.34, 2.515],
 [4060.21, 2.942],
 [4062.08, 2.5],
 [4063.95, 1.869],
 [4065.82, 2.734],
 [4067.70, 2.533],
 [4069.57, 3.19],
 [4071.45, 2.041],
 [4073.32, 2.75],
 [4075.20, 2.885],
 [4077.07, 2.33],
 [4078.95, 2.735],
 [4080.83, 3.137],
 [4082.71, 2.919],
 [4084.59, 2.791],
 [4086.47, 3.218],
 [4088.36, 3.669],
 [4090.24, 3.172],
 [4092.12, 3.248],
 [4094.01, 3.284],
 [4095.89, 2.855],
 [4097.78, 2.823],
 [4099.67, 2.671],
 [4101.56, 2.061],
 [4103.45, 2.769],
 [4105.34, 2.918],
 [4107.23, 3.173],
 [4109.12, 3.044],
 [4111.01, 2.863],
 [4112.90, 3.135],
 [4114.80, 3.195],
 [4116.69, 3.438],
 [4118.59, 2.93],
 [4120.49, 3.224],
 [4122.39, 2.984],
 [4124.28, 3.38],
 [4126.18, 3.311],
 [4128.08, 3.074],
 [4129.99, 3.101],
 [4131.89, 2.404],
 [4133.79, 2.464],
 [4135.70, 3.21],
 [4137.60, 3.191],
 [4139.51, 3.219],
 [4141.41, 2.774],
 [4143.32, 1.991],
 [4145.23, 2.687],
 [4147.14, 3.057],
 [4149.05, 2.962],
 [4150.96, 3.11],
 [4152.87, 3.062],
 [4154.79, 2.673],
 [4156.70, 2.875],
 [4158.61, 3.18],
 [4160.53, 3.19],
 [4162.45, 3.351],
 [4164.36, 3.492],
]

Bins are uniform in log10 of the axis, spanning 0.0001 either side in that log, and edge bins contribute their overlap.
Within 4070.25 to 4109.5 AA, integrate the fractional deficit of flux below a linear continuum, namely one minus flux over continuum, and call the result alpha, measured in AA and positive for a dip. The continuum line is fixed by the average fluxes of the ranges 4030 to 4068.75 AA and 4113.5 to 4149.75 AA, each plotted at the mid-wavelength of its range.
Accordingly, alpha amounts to -1.2 AA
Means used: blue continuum 2.61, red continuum 2.98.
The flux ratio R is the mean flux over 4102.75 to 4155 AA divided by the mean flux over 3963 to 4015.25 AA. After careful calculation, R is 1.3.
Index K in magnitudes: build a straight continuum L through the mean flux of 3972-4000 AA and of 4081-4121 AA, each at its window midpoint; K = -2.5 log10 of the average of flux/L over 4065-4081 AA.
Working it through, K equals 0.07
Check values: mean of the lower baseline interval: 2.38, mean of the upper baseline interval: 3.02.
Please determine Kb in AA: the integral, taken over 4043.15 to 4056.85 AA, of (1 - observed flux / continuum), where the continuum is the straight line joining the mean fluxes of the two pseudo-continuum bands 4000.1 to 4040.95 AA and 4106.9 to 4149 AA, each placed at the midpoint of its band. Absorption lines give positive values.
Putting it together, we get 1.14 AA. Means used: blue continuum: 2.77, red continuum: 2.99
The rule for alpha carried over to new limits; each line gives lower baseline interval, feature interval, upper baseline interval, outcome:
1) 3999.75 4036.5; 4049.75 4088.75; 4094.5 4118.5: 1.1 AA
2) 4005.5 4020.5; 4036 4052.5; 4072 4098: 0.7 AA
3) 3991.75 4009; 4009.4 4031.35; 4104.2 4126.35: -1.0 AA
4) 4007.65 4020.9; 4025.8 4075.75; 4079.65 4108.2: 4.7 AA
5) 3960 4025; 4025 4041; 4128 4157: -1.8 AA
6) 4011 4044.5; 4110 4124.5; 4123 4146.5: -1.2 AA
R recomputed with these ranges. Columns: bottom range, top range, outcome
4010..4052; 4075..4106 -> 1.06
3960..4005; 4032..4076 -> 1.30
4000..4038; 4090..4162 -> 1.08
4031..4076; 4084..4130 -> 1.16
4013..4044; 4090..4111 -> 1.04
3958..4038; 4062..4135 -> 1.25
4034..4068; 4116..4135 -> 1.14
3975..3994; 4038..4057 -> 1.09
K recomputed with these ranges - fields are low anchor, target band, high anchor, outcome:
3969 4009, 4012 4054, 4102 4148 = -0.09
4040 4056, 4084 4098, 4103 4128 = -0.07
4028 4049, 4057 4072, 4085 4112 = 0.08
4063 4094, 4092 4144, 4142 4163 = -0.03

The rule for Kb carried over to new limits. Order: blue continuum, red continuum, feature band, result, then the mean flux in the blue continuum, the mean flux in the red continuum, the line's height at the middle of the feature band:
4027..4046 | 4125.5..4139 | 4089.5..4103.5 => -0.1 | 2.61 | 2.96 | 2.83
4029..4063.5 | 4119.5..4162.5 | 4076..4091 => -1.2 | 2.64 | 2.97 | 2.77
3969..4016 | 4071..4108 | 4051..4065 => 0.6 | 2.41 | 2.88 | 2.73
